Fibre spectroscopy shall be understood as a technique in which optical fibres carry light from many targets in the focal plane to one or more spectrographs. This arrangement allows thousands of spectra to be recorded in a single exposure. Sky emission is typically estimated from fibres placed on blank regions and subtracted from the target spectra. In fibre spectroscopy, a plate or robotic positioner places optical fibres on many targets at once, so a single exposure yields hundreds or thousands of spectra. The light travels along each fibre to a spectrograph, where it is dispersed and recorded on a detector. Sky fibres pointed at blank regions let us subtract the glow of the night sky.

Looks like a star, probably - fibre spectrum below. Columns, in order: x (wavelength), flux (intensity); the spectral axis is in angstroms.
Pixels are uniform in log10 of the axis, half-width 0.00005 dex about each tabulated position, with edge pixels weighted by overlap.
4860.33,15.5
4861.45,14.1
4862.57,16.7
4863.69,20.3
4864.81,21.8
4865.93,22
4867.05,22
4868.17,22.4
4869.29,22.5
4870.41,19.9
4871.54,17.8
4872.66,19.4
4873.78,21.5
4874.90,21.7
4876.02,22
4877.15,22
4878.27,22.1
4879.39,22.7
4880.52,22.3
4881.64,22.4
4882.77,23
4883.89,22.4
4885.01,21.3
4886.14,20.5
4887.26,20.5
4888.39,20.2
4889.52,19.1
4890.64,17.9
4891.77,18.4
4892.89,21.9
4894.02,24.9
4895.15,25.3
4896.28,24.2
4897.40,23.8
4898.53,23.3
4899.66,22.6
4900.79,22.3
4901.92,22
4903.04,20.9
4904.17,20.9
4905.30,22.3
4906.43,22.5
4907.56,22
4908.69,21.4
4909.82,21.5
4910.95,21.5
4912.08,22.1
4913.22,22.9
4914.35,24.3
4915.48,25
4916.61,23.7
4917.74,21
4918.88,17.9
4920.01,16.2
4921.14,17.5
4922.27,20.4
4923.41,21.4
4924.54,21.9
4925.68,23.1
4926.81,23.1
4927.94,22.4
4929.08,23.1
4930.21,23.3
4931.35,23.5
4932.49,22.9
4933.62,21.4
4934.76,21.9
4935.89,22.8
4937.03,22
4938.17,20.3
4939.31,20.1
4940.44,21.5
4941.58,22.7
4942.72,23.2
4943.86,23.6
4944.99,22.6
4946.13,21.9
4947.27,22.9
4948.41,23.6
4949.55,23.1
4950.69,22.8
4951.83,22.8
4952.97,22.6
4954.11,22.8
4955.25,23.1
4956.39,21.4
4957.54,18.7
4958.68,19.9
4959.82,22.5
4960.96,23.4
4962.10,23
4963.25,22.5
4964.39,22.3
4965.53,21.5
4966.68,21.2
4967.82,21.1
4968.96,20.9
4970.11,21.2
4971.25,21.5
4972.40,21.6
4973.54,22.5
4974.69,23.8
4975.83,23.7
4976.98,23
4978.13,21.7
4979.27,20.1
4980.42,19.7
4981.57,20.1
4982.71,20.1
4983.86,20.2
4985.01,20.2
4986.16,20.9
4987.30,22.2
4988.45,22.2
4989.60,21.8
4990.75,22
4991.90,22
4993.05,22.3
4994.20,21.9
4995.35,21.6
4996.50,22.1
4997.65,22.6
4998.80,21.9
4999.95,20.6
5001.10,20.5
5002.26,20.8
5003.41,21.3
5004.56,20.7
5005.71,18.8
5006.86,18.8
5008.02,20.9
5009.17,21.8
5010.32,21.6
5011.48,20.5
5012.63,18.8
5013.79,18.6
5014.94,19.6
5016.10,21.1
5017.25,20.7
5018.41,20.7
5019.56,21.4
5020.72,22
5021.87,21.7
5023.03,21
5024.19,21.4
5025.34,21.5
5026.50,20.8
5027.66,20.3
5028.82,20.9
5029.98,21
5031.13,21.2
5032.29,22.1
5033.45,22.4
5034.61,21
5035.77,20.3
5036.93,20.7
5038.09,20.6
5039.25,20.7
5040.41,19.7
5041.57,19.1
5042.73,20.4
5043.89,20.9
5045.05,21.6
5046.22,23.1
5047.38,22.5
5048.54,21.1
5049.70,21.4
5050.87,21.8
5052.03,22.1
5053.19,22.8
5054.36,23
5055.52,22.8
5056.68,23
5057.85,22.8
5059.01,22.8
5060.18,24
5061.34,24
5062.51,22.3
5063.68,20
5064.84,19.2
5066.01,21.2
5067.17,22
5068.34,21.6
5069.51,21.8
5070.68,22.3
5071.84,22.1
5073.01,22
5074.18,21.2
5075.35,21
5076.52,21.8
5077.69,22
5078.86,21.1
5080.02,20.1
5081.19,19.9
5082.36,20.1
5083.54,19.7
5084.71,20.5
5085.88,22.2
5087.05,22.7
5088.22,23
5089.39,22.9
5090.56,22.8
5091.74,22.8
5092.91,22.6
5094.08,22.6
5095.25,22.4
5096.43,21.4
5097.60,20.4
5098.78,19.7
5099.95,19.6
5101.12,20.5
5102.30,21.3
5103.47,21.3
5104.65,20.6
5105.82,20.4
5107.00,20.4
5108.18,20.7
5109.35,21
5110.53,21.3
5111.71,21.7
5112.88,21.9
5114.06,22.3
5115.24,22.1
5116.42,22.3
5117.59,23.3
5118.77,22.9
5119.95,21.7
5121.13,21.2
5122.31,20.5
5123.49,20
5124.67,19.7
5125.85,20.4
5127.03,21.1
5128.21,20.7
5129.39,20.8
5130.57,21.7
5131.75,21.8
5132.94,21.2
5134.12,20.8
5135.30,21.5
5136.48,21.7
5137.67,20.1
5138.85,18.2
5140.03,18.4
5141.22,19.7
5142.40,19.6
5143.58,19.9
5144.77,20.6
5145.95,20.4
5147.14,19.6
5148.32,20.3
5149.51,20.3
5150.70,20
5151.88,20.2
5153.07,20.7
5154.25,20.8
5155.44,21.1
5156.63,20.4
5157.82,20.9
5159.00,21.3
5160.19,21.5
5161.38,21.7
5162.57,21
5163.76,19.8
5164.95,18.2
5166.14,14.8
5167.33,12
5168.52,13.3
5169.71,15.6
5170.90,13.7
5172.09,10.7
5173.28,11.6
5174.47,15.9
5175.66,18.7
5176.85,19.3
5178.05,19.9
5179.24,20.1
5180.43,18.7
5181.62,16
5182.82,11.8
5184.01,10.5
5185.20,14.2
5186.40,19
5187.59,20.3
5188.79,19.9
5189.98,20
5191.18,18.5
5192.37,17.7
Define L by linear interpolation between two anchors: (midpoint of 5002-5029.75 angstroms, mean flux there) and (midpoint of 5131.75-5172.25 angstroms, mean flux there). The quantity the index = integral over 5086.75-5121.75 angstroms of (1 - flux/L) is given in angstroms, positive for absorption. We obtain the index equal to -3.4 angstroms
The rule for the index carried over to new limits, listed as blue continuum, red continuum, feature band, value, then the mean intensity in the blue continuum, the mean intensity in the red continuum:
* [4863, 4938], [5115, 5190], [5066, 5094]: -2.5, 21.7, 19.1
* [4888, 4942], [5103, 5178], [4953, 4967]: -0.3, 21.8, 19.8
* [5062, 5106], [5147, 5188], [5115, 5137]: -2.0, 21.4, 17.8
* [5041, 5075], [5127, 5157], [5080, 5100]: -0.2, 21.9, 20.4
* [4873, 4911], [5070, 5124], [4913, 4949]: -0.4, 21.9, 21.4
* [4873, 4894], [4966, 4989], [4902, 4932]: -0.6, 21.3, 21.4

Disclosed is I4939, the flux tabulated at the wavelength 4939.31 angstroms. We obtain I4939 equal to 20.1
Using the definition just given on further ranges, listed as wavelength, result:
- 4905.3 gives 22.3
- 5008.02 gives 20.9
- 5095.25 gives 22.4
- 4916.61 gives 23.7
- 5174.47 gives 15.9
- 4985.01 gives 20.2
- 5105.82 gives 20.4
